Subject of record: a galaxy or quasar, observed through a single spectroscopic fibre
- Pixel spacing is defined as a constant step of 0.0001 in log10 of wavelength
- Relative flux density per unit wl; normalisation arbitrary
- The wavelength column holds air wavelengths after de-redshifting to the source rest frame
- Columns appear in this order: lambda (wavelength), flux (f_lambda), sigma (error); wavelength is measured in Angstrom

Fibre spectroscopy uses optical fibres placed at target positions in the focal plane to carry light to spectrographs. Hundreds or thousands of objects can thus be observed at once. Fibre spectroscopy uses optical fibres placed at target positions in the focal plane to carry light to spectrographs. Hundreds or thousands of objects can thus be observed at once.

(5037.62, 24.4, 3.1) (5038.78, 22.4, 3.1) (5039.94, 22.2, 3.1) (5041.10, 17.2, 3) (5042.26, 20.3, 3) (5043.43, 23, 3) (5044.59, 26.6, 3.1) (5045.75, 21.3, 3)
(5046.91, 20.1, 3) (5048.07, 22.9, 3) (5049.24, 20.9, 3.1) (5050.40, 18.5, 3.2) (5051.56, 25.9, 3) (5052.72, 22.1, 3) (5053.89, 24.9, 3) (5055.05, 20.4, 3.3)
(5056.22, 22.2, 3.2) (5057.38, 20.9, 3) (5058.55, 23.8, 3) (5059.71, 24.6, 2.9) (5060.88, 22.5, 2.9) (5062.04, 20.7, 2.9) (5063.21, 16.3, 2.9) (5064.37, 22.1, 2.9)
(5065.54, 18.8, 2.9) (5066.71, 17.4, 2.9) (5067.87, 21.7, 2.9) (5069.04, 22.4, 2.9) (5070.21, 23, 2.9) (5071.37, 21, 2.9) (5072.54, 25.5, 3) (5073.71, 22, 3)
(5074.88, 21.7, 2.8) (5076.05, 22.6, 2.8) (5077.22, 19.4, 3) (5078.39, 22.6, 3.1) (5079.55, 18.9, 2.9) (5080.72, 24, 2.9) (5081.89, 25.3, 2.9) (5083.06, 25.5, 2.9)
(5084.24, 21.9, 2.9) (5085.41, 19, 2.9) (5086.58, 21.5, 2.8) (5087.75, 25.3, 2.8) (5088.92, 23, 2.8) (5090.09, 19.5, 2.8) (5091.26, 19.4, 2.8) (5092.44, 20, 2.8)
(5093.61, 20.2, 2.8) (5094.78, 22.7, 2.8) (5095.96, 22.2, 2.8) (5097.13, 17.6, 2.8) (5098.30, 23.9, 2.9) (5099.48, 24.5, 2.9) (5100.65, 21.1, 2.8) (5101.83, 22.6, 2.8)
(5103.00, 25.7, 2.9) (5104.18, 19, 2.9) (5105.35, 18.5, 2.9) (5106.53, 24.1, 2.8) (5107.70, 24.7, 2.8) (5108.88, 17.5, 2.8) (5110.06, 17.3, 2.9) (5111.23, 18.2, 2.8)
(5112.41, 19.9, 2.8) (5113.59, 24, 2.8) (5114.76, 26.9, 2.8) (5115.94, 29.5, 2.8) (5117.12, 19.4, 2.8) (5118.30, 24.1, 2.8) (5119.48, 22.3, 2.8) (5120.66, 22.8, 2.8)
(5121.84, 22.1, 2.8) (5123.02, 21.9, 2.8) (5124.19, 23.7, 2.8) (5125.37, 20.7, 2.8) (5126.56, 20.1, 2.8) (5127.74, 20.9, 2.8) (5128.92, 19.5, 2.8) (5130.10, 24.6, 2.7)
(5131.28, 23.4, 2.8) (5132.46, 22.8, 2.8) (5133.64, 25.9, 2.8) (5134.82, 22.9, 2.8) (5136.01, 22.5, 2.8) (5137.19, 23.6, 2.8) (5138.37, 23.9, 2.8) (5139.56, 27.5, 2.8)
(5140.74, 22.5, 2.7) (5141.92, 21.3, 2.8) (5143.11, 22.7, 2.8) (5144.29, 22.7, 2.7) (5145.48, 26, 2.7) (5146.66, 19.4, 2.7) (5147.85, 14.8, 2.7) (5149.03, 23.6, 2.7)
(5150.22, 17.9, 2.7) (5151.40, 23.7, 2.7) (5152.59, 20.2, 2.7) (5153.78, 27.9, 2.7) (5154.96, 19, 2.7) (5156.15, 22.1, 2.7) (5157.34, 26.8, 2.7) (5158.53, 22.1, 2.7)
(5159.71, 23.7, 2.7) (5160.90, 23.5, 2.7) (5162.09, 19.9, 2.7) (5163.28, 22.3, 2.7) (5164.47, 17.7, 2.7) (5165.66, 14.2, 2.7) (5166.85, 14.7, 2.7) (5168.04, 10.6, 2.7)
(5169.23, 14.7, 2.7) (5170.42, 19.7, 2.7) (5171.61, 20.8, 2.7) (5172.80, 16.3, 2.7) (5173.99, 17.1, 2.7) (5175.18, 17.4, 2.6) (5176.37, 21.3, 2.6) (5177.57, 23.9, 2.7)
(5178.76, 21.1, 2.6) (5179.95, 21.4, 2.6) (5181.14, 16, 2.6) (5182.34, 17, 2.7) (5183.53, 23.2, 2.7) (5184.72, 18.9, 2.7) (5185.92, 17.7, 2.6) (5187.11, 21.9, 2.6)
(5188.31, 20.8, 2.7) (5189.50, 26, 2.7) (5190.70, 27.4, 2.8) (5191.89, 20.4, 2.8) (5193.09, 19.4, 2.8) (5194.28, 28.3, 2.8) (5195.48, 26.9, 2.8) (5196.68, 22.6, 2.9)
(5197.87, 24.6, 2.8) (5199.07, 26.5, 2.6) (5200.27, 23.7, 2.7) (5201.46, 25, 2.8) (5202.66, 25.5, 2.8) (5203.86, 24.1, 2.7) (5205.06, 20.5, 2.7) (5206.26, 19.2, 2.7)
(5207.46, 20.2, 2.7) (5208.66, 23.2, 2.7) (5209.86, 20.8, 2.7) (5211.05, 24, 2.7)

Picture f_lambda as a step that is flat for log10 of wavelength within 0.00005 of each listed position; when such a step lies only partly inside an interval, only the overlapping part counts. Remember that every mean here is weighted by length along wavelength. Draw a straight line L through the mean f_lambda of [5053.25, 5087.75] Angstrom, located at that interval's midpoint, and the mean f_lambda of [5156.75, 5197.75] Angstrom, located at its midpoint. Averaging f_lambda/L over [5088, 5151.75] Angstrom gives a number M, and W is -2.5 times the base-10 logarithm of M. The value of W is -0.04 mag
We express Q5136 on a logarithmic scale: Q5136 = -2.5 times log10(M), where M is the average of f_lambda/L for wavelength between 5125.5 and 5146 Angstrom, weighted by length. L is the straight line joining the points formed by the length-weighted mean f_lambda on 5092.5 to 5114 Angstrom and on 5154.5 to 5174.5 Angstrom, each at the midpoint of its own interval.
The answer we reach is -0.147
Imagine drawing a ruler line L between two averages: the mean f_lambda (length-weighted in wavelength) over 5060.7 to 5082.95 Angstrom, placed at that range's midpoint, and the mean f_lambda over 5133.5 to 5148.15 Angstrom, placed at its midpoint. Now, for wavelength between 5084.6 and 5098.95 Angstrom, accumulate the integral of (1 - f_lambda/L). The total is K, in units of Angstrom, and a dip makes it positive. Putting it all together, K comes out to 0.5 Angstrom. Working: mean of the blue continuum 21.5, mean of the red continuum 22.8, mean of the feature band 21.2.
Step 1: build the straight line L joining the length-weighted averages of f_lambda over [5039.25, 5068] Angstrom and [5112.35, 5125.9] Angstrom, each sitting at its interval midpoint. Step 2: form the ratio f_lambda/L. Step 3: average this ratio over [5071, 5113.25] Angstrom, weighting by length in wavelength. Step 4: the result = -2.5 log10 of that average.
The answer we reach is 0.04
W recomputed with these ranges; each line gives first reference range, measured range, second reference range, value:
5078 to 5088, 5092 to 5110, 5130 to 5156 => 0.05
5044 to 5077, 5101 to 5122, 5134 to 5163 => 0.01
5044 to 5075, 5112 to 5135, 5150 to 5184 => -0.11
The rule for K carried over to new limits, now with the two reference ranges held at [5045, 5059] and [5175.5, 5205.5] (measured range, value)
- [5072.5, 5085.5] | -0.1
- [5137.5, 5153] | 0.2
